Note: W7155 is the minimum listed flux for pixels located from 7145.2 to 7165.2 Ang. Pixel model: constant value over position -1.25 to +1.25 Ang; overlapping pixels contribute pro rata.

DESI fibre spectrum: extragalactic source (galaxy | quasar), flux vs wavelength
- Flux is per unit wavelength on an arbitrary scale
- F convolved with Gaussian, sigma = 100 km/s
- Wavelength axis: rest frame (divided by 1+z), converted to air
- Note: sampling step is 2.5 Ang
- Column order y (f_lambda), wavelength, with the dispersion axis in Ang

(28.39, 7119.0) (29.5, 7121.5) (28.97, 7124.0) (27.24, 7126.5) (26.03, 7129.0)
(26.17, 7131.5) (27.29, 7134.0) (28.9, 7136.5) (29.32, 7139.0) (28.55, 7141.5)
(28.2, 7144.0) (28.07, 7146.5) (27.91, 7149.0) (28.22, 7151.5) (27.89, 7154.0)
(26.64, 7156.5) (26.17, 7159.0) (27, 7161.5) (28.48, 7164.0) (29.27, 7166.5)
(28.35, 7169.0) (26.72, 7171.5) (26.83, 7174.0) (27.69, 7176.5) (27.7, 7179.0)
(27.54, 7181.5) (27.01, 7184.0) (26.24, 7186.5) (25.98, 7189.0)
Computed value 26.17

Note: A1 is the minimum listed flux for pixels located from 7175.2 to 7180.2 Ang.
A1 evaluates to 27.69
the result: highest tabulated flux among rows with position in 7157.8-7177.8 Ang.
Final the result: 29.27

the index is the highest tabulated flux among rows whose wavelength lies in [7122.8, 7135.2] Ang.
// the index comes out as 28.97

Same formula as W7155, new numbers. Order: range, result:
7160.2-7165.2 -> 27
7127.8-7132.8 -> 26.03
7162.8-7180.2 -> 26.72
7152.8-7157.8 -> 26.64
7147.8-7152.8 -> 27.91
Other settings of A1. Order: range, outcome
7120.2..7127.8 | 27.24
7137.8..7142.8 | 28.55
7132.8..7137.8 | 27.29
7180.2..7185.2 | 27.01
